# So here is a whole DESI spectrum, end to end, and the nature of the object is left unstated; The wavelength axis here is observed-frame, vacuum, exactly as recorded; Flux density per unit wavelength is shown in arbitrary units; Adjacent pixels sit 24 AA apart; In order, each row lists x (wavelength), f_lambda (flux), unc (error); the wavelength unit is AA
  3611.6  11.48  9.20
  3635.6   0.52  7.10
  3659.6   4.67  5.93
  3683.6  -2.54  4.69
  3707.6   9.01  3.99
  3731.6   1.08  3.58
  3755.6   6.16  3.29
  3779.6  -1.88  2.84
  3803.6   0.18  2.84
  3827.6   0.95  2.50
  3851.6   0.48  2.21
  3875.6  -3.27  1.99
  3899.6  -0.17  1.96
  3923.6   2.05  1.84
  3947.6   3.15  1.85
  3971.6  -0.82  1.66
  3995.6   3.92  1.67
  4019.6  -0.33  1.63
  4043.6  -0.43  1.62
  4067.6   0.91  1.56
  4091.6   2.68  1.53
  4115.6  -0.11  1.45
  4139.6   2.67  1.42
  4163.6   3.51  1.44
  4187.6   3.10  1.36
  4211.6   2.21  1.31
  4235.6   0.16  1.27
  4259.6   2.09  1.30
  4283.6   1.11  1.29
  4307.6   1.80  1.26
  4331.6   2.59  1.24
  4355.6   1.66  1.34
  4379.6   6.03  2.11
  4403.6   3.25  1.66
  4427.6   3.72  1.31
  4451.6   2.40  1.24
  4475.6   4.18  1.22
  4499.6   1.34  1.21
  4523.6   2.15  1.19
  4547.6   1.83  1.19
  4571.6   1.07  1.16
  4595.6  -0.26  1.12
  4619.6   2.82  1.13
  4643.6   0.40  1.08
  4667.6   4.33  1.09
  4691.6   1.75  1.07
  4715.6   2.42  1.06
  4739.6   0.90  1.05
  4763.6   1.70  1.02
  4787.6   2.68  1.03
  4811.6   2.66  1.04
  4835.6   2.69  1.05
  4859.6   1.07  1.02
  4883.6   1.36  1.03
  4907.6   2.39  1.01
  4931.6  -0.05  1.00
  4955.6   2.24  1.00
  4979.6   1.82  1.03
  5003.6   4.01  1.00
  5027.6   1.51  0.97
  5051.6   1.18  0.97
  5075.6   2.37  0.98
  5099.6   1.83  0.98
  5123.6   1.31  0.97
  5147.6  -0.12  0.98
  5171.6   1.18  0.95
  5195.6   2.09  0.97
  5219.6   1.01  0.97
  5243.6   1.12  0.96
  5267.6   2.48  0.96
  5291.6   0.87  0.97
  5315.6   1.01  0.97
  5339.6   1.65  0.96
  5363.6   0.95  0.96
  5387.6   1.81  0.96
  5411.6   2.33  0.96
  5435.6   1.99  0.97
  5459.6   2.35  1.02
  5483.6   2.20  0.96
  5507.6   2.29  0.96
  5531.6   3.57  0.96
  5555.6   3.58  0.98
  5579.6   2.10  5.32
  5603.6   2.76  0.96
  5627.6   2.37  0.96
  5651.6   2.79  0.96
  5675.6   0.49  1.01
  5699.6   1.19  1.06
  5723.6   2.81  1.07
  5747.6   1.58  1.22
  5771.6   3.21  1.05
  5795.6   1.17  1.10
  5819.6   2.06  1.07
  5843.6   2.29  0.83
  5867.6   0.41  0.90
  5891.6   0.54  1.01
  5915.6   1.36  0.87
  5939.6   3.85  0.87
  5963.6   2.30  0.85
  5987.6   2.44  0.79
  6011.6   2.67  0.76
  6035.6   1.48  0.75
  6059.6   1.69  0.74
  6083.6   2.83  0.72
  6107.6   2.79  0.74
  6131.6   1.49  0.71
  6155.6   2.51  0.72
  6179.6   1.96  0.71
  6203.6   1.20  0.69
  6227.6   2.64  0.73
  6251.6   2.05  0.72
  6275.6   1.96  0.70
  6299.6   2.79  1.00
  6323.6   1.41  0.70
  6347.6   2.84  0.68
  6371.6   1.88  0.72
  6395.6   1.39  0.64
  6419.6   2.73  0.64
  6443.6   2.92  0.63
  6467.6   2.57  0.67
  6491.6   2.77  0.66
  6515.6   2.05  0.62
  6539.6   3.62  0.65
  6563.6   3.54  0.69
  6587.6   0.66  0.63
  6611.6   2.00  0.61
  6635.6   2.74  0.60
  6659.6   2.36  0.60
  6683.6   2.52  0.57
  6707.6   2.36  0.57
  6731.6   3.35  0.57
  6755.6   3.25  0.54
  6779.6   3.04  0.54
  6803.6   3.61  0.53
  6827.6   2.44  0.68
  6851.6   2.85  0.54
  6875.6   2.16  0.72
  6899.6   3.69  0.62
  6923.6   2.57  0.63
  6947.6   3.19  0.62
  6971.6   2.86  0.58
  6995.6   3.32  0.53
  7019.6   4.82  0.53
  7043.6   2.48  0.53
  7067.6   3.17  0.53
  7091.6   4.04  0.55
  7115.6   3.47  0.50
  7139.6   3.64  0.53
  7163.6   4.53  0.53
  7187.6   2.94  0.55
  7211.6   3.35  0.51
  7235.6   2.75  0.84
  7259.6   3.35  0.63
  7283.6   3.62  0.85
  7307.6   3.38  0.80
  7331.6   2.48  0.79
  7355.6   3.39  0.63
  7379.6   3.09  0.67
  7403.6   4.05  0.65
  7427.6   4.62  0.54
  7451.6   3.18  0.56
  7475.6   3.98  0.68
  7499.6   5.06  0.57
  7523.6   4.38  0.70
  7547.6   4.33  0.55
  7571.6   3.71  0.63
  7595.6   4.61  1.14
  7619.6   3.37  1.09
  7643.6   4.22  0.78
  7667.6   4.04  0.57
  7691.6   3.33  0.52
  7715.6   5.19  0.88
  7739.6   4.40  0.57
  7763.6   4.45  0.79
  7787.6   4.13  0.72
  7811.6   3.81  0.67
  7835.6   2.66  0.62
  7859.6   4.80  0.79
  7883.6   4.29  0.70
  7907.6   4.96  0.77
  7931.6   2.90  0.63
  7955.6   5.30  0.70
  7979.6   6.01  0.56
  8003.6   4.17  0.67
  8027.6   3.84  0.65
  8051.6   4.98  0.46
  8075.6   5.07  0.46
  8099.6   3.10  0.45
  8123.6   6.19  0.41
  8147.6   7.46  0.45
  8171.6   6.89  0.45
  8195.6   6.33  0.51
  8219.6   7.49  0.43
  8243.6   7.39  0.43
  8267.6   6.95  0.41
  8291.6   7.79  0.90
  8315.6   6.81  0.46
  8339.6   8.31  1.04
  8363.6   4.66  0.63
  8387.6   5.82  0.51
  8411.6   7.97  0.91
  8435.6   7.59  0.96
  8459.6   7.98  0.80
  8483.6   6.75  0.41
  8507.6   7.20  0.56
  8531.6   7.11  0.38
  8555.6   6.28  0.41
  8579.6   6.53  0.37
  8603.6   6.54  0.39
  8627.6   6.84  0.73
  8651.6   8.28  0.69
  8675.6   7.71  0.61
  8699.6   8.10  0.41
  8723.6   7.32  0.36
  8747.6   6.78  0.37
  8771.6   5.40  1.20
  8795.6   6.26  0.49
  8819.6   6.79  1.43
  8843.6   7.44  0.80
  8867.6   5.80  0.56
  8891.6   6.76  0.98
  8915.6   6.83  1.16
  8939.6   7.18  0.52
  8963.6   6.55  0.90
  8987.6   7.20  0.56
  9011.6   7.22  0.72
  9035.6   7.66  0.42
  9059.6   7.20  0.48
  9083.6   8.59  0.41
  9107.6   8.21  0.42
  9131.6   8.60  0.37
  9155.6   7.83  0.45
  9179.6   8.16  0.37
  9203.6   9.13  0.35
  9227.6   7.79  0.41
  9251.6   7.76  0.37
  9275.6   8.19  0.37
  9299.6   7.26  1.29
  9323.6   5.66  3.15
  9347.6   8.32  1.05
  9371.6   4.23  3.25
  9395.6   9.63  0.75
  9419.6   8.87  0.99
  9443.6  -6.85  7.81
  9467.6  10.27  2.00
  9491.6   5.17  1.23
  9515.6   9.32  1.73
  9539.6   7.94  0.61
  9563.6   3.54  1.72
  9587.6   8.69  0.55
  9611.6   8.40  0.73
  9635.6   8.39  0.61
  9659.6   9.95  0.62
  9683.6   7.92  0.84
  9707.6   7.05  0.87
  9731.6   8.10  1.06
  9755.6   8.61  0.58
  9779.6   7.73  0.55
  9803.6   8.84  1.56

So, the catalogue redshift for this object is 1.04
